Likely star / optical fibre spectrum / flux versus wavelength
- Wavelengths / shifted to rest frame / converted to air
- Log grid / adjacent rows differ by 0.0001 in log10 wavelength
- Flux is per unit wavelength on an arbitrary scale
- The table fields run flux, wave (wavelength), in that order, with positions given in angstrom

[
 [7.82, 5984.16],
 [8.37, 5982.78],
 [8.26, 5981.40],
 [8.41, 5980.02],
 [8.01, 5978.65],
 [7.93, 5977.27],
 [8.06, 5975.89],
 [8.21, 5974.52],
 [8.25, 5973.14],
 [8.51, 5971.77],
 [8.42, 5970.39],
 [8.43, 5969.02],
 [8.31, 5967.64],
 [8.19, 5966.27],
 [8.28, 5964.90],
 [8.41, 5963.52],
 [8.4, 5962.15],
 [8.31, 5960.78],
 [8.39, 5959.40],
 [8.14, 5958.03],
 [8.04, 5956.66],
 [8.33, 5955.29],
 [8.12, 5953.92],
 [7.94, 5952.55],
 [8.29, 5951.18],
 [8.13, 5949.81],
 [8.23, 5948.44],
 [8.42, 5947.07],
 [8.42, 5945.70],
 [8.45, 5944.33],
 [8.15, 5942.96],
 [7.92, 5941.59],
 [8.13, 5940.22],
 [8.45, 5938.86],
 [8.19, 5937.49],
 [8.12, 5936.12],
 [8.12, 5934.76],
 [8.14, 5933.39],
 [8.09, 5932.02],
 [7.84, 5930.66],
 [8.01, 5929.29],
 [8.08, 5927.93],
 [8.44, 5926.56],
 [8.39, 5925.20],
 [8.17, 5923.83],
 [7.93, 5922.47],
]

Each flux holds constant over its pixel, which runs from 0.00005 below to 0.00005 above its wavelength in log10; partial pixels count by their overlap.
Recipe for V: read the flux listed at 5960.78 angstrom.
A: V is 8.31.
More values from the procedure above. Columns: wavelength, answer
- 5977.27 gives 7.93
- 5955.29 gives 8.33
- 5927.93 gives 8.08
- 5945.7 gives 8.42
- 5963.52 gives 8.41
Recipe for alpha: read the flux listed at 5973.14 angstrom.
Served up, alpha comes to 8.25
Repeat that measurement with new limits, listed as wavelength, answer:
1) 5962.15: 8.4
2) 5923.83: 8.17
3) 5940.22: 8.13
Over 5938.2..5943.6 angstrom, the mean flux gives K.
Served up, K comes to 8.17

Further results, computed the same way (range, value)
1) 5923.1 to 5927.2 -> 8.33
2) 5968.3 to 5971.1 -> 8.41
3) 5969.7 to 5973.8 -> 8.4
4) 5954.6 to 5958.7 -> 8.18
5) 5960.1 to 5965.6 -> 8.35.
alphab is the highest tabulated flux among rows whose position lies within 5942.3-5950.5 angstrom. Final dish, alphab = 8.45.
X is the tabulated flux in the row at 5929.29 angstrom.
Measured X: 8.01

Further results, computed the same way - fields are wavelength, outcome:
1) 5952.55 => 7.94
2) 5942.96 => 8.15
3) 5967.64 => 8.31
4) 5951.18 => 8.29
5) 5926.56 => 8.44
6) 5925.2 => 8.39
